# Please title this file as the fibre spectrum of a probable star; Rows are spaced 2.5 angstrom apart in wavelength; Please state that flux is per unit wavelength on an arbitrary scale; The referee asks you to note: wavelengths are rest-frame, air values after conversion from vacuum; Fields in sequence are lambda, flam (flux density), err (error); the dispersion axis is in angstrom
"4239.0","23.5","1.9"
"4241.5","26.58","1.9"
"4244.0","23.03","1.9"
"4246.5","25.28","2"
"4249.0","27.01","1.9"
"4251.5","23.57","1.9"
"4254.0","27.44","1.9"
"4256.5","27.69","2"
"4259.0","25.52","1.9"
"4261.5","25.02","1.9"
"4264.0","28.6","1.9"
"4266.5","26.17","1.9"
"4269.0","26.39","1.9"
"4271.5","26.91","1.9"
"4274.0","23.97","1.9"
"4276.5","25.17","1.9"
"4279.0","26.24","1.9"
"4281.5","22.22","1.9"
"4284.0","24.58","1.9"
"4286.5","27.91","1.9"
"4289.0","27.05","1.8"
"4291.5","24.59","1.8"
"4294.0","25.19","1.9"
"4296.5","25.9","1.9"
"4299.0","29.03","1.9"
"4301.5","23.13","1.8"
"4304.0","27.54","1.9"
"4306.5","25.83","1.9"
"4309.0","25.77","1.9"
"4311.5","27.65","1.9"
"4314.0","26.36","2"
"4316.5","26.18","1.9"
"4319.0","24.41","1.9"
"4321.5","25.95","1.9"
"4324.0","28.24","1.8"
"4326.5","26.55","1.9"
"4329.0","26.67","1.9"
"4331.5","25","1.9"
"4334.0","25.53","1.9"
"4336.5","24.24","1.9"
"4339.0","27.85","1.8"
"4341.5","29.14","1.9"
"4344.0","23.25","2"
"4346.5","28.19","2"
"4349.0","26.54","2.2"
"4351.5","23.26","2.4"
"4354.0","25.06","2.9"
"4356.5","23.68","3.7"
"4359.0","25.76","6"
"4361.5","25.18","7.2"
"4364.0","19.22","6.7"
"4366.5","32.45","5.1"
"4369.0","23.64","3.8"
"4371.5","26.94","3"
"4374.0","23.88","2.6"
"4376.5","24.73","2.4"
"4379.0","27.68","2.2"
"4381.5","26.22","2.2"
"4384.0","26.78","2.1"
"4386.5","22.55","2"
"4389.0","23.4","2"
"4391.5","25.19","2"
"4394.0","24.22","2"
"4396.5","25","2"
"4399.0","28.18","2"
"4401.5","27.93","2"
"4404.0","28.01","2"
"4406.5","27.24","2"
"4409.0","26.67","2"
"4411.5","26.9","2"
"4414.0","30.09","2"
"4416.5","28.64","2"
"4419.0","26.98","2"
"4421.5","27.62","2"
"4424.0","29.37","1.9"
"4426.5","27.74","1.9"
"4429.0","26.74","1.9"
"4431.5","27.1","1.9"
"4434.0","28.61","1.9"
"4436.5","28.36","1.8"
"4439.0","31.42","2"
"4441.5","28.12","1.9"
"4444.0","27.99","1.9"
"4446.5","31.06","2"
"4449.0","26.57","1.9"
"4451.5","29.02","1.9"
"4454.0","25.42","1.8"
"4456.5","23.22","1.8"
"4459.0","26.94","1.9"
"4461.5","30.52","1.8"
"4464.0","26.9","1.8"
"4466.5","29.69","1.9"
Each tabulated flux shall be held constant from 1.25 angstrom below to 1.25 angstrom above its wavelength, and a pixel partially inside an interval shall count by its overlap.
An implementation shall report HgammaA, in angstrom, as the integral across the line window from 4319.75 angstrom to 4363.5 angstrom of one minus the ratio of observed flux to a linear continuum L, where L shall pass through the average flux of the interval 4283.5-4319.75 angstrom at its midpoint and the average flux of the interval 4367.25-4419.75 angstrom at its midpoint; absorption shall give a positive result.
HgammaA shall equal 0.7 angstrom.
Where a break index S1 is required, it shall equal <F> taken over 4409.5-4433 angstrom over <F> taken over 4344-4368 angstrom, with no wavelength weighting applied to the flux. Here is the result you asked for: 1.1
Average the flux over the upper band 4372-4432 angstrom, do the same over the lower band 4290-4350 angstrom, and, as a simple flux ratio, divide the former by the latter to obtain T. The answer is 1.02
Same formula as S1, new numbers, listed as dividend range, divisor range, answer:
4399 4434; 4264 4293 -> 1.08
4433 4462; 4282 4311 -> 1.08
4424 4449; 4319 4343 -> 1.08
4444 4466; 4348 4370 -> 1.10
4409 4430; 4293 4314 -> 1.06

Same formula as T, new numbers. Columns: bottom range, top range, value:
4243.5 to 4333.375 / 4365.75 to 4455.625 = 1.05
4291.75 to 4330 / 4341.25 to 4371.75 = 0.97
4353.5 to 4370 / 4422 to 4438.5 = 1.12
